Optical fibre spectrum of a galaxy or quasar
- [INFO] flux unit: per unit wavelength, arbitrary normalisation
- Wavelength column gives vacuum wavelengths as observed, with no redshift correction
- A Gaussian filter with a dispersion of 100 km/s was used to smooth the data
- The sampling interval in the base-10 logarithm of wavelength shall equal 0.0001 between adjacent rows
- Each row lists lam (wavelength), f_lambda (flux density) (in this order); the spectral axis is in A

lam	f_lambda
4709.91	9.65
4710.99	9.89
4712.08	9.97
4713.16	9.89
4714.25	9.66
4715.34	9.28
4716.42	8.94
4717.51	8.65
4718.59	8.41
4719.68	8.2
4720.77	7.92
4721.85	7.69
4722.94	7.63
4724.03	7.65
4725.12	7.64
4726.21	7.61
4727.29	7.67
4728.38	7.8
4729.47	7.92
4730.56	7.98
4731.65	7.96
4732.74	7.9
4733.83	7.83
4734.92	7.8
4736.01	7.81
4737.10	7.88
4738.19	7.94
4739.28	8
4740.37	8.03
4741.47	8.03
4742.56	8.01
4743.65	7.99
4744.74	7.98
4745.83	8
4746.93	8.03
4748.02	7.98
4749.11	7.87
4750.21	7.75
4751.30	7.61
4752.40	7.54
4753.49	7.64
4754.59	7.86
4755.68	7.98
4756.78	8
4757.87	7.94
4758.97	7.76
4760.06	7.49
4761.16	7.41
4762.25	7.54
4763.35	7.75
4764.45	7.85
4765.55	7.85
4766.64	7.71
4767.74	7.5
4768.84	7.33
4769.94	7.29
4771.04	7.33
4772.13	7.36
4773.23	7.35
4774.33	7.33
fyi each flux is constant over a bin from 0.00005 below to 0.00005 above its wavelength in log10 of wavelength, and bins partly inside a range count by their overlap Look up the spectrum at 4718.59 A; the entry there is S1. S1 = 8.41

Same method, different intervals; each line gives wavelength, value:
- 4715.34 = 9.28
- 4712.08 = 9.97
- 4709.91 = 9.65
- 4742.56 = 8.01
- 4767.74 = 7.5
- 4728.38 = 7.8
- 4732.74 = 7.9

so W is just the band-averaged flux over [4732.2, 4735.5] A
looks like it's 7.84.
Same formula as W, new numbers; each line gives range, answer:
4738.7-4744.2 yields 8.01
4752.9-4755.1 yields 7.74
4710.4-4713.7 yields 9.93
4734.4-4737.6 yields 7.83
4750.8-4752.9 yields 7.55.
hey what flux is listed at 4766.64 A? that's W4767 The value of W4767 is 7.71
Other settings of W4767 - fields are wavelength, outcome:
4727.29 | 7.67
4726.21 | 7.61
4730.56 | 7.98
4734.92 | 7.8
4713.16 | 9.89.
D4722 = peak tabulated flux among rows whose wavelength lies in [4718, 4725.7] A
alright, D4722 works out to 8.41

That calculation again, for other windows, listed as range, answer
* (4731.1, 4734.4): 7.96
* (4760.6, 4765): 7.85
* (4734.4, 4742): 8.03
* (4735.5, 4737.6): 7.88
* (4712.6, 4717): 9.89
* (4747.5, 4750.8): 7.98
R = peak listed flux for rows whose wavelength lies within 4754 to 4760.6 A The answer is 8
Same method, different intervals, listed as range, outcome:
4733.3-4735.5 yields 7.83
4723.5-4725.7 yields 7.65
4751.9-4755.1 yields 7.86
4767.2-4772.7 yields 7.5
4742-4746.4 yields 8.01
